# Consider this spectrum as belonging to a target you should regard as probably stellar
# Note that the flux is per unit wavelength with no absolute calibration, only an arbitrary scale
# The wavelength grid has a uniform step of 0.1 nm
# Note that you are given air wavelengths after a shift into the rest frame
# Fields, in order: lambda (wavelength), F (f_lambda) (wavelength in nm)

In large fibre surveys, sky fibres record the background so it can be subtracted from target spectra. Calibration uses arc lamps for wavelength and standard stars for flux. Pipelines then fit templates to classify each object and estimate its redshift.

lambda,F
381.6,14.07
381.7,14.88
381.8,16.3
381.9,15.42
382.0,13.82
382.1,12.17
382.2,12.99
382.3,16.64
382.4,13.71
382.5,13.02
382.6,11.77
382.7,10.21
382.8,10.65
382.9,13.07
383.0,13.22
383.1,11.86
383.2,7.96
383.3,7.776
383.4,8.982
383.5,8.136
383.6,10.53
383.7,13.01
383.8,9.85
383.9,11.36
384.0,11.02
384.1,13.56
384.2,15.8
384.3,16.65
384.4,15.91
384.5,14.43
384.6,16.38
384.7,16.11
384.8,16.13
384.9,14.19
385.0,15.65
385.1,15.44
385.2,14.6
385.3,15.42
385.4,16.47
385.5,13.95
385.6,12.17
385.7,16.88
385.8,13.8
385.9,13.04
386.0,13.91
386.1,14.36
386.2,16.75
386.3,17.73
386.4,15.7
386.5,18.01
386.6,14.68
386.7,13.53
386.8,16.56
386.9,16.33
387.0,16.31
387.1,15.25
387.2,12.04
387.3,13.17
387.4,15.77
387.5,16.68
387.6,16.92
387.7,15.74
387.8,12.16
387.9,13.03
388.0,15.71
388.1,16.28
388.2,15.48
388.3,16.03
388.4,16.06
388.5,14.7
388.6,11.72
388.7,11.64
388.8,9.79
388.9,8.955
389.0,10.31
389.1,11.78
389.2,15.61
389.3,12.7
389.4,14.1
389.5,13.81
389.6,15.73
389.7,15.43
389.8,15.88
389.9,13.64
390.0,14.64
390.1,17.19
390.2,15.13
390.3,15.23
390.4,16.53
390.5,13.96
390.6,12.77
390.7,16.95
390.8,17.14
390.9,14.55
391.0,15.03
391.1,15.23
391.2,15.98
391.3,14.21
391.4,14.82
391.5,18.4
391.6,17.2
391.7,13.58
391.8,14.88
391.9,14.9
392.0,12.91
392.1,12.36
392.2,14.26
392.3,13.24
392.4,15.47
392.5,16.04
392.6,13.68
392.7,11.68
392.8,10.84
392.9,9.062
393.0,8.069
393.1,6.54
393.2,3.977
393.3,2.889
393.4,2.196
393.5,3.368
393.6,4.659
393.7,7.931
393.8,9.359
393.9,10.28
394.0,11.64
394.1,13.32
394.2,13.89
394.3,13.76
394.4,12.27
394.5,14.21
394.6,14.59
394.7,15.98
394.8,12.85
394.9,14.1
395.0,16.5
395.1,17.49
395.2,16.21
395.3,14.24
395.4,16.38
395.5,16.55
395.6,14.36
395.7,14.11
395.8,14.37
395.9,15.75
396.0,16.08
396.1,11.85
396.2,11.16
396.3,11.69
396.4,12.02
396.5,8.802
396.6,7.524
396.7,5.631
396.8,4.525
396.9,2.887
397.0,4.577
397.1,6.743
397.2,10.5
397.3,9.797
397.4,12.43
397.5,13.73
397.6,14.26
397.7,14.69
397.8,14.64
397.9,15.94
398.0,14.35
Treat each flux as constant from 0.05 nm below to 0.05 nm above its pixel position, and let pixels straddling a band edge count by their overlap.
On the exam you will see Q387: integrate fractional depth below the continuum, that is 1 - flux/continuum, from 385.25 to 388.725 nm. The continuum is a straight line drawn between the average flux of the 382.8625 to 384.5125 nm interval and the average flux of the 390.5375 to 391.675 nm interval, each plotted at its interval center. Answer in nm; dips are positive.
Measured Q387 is -0.38 nm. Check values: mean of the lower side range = 11.9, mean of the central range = 15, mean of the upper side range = 15.6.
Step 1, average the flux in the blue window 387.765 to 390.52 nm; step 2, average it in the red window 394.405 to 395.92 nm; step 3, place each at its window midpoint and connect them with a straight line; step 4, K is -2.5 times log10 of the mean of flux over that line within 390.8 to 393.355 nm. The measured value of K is 0.13 mag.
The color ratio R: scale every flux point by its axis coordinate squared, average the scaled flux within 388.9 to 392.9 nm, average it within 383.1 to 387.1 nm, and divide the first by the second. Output 1.06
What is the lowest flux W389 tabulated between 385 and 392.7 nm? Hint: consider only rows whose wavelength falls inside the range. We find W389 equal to 8.955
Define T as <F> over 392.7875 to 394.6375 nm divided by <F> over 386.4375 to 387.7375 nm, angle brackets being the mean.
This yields 0.6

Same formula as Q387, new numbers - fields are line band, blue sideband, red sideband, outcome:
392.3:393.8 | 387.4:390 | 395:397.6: 0.500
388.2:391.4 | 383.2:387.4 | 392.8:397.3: -0.444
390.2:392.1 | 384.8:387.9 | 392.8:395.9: -0.320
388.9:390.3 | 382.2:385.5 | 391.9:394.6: -0.324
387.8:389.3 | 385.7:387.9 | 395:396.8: 0.148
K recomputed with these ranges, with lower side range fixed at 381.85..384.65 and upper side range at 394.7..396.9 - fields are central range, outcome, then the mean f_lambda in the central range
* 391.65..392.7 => -0.11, 14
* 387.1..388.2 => -0.17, 14.8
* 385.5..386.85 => -0.20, 15.1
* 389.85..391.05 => -0.20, 15.2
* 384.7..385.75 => -0.20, 15.1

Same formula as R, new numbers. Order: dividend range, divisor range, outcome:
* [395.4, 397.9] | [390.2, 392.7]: 0.78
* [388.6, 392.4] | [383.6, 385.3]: 1.03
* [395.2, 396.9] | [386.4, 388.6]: 0.83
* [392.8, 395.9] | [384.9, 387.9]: 0.80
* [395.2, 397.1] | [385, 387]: 0.78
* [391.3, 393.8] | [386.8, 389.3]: 0.80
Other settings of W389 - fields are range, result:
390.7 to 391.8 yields 13.58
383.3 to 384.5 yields 7.776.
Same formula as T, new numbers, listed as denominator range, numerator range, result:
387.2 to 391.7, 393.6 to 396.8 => 0.88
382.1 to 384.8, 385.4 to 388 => 1.20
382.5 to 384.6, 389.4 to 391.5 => 1.28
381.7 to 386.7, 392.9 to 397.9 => 0.81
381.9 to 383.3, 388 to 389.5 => 1.08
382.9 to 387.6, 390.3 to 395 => 0.89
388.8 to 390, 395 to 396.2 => 1.13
